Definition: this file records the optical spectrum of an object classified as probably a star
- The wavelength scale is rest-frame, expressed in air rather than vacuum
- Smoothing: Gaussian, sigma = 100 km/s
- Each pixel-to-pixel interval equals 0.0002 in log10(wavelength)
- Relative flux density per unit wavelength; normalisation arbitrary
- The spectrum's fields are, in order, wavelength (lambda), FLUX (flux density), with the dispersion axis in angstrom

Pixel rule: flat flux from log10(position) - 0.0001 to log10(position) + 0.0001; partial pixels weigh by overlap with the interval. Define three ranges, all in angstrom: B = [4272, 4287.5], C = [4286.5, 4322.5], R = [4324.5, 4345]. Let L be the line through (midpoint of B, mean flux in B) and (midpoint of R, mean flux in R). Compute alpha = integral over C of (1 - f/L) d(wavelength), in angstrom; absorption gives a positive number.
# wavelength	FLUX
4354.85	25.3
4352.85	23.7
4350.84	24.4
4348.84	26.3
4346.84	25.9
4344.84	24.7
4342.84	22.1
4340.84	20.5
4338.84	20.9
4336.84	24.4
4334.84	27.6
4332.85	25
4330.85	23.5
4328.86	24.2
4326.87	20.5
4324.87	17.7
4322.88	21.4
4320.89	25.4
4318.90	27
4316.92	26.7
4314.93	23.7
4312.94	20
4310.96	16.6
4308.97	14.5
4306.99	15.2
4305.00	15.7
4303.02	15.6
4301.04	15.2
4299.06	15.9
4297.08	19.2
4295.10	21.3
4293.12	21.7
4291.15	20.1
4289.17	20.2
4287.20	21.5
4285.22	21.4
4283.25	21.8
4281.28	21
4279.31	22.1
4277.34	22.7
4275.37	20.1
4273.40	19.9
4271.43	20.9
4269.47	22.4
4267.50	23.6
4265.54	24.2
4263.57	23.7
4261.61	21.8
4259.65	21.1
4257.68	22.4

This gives 3.7 angstrom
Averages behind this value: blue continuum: 21.3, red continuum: 22.9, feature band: 19.8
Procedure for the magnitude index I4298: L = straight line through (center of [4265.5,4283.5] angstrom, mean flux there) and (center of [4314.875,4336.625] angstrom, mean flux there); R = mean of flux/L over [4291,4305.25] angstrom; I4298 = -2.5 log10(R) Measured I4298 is 0.25 mag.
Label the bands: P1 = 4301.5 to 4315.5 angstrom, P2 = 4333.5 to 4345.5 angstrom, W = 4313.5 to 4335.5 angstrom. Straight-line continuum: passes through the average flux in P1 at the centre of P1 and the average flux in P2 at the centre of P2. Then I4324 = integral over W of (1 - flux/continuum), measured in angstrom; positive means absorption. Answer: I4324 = -3.8 angstrom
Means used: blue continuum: 17.1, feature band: 23.8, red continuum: 23.4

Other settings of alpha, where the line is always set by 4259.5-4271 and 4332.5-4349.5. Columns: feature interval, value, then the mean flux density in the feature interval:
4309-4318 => 0.99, 21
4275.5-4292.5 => 1.36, 21.3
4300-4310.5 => 3.66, 15.3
